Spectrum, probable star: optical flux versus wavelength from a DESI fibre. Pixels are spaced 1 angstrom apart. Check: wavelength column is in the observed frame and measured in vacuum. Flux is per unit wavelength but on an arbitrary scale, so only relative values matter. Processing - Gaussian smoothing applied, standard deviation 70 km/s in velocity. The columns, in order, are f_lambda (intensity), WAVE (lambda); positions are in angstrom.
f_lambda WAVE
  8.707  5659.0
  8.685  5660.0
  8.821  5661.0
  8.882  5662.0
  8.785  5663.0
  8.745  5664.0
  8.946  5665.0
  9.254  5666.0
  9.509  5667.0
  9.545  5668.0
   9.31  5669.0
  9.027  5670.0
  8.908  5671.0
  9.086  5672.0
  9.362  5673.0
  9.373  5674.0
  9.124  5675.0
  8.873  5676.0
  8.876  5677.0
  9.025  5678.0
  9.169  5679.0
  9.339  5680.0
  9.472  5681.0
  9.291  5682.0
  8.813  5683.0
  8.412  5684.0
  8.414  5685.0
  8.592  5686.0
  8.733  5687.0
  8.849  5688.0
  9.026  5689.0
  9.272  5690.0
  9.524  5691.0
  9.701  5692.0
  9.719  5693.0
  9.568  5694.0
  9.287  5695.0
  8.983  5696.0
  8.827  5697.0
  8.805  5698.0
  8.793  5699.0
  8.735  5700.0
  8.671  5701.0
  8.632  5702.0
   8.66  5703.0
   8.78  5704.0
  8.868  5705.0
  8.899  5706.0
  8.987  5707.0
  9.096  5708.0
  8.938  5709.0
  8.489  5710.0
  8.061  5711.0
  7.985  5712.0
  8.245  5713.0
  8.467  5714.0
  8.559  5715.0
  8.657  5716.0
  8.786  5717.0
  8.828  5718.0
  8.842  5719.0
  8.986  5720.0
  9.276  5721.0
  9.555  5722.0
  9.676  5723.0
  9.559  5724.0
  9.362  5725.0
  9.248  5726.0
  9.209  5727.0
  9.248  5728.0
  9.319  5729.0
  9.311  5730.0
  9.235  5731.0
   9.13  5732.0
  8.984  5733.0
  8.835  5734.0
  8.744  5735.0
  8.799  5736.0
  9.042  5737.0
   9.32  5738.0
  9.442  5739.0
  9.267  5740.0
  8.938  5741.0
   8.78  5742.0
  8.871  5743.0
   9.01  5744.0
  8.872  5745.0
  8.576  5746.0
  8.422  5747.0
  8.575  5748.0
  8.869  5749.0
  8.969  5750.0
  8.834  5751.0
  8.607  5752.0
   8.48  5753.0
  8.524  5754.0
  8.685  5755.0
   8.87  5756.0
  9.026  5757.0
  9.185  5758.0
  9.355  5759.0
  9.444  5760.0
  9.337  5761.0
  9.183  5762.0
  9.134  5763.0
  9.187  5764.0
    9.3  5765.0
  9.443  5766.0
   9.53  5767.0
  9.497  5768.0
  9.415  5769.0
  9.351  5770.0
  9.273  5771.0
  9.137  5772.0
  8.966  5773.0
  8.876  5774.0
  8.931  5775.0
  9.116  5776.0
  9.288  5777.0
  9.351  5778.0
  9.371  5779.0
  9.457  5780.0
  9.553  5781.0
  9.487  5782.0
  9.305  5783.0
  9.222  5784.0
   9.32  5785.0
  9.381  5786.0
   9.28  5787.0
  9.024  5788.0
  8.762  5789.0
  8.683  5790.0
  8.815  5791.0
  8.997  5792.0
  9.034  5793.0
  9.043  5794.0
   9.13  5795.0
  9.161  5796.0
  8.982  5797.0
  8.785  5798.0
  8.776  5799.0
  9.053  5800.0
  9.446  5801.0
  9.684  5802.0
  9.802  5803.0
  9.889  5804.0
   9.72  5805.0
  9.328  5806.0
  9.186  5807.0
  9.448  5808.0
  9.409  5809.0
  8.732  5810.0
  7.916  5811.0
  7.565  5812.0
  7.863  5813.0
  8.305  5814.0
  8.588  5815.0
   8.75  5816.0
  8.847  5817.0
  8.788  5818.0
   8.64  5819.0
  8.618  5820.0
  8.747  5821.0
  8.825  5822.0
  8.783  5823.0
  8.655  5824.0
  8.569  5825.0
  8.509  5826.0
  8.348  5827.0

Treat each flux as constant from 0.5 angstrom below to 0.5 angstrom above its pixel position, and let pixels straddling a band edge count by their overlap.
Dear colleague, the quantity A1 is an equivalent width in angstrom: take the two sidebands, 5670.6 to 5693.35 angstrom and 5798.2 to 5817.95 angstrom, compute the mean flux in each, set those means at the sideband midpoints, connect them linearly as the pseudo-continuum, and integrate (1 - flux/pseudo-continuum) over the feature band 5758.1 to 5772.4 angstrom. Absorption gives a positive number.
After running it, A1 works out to -0.52 angstrom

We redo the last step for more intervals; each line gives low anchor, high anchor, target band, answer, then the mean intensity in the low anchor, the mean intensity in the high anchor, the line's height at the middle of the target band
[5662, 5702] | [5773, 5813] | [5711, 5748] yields 0.49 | 9.06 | 9.12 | 9.09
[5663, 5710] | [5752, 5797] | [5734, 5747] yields 0.23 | 9.03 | 9.15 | 9.1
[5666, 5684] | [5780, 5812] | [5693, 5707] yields 0.37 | 9.16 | 9.15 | 9.16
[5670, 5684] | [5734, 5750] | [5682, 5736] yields 0.33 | 9.1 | 8.9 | 9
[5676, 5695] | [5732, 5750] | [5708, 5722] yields 0.50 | 9.1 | 8.91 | 9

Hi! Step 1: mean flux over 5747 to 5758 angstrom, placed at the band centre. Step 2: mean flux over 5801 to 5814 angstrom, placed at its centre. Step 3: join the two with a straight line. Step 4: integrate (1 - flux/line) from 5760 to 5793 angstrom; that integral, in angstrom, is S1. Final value -1.3 angstrom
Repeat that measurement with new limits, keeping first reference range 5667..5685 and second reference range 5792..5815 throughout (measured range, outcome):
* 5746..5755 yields 0.4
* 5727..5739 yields -0.1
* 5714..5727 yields 0.0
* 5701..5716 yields 0.8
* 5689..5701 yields -0.1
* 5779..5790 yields -0.3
